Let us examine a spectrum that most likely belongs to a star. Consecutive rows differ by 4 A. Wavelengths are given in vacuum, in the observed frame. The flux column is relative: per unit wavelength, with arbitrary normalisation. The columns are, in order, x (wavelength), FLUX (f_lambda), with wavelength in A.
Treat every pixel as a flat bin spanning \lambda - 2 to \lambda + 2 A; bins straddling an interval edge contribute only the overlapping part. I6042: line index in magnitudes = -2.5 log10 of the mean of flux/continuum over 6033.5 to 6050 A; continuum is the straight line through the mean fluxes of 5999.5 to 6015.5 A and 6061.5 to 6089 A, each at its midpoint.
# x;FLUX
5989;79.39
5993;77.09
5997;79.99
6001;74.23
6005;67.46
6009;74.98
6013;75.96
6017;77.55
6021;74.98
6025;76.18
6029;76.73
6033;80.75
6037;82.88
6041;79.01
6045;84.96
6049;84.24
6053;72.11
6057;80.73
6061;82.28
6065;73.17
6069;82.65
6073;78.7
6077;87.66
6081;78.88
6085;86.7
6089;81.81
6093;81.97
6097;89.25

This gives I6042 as -0.07 mag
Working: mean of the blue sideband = 73.3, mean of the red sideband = 81.4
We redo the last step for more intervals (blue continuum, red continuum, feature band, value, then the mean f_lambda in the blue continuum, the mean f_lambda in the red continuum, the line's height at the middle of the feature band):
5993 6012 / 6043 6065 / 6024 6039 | -0.022 mag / 74.6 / 80.2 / 77.7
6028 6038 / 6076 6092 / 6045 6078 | 0.023 mag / 80.2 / 83.4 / 82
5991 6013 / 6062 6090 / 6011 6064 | -0.014 mag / 74.9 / 81.4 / 78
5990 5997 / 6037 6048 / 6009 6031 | 0.060 mag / 78.2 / 82.4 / 80.5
